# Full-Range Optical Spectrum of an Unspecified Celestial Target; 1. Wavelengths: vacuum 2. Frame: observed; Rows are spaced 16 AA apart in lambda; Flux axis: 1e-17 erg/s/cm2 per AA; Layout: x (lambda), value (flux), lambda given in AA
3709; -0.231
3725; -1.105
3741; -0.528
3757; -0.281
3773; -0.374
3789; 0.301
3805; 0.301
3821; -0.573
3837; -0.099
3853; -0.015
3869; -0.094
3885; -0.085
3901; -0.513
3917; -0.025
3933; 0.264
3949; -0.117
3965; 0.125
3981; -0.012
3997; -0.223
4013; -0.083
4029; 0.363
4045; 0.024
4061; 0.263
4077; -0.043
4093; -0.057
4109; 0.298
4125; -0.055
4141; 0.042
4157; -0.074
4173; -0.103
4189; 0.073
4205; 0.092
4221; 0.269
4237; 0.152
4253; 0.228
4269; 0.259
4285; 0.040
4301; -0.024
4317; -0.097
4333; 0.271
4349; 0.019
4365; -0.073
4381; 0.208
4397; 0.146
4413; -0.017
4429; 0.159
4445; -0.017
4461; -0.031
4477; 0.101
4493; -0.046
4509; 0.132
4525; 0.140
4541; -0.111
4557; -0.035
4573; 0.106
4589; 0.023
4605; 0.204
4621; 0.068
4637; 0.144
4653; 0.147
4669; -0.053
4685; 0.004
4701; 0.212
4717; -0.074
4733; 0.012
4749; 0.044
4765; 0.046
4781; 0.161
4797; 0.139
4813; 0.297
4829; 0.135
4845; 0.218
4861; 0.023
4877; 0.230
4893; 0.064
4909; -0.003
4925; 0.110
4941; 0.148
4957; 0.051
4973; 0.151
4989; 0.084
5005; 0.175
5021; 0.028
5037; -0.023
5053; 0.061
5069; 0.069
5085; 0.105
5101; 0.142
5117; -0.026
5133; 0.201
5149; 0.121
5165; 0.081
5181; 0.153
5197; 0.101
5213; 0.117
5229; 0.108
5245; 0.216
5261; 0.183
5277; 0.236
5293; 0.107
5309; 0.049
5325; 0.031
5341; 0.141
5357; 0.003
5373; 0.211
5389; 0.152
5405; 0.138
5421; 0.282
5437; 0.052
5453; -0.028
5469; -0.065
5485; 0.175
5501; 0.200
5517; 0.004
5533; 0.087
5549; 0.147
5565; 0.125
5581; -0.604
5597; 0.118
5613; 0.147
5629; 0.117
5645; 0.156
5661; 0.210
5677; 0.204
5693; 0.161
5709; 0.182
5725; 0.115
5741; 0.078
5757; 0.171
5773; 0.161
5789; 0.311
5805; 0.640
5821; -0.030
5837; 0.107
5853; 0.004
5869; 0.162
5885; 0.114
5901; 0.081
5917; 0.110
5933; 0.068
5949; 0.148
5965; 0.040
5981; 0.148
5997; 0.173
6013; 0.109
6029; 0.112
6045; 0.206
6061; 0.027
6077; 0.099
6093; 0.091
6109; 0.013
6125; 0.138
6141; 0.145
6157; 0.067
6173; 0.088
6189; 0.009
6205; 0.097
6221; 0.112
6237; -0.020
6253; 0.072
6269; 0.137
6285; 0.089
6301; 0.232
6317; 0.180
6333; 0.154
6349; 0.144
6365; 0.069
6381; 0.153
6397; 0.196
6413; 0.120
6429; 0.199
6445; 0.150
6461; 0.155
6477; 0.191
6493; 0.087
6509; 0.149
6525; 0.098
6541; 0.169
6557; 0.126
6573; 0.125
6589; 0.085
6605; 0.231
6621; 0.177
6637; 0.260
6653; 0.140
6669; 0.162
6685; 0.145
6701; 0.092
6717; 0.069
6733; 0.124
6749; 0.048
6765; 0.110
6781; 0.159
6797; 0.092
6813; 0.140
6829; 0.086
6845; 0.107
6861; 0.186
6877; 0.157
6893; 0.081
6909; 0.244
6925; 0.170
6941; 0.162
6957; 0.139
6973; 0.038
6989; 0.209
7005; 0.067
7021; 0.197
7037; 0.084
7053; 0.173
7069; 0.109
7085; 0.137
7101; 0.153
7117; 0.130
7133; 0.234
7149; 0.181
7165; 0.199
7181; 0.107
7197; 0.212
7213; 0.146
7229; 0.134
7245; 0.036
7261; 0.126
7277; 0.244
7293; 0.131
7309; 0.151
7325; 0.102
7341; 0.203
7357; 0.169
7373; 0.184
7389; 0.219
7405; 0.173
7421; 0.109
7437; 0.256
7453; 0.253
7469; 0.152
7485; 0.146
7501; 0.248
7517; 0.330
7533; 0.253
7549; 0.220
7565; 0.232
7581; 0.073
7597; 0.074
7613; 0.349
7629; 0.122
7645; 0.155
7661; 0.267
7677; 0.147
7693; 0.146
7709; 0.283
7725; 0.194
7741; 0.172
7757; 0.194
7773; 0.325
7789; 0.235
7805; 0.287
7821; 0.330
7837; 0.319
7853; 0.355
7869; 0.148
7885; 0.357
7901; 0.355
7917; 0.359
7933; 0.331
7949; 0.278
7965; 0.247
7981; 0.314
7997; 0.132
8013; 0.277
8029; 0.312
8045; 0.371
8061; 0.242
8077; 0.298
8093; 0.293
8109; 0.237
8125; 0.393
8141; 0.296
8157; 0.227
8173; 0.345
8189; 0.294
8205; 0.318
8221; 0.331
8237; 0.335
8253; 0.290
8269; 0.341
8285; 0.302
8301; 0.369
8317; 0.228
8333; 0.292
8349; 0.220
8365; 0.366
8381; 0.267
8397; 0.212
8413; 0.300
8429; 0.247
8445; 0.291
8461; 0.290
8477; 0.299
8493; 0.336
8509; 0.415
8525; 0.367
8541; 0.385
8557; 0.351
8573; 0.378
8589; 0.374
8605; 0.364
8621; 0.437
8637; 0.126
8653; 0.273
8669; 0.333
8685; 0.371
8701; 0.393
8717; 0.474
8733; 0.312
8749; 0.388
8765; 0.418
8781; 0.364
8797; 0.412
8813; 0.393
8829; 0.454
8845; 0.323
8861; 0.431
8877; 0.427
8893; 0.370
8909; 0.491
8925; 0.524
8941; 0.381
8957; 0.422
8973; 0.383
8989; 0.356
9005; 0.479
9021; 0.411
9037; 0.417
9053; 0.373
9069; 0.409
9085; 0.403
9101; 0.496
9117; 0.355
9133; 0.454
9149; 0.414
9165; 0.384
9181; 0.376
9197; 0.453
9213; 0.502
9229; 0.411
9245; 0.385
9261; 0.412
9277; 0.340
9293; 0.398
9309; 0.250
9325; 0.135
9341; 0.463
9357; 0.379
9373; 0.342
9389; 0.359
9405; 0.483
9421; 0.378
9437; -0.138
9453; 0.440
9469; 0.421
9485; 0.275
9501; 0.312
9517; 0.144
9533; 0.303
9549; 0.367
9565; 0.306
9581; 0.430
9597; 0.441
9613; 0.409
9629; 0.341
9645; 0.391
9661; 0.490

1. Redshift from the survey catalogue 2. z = 0.951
